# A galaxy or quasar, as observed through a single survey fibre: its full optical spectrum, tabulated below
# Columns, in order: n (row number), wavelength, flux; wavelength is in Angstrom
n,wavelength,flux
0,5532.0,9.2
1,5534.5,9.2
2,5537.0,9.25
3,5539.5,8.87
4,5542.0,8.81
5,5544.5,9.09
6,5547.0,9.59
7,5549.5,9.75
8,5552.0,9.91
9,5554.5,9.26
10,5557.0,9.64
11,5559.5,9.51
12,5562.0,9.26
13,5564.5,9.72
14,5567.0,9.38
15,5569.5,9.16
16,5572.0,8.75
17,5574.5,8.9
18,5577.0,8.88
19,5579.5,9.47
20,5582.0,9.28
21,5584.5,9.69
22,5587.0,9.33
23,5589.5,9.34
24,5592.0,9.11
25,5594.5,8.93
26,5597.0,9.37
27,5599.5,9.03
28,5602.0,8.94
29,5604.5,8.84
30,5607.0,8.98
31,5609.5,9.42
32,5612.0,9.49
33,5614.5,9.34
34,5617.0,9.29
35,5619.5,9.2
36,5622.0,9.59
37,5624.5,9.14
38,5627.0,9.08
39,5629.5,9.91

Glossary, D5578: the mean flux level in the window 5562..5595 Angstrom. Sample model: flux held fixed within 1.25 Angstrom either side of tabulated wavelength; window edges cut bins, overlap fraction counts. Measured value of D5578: 9.23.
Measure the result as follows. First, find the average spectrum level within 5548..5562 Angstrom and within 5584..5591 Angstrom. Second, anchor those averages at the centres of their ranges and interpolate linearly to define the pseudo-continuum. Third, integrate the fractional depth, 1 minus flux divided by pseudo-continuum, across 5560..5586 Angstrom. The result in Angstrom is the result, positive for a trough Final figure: 0.6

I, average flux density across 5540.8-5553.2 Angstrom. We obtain 9.43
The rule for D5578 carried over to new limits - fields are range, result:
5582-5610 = 9.18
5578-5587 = 9.44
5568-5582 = 9.06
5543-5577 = 9.36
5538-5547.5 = 9.05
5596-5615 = 9.17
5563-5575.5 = 9.19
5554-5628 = 9.24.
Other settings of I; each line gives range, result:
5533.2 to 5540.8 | 9.11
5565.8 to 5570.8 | 9.26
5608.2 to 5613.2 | 9.45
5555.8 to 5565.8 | 9.53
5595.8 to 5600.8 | 9.2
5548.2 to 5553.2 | 9.83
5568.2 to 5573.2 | 8.96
